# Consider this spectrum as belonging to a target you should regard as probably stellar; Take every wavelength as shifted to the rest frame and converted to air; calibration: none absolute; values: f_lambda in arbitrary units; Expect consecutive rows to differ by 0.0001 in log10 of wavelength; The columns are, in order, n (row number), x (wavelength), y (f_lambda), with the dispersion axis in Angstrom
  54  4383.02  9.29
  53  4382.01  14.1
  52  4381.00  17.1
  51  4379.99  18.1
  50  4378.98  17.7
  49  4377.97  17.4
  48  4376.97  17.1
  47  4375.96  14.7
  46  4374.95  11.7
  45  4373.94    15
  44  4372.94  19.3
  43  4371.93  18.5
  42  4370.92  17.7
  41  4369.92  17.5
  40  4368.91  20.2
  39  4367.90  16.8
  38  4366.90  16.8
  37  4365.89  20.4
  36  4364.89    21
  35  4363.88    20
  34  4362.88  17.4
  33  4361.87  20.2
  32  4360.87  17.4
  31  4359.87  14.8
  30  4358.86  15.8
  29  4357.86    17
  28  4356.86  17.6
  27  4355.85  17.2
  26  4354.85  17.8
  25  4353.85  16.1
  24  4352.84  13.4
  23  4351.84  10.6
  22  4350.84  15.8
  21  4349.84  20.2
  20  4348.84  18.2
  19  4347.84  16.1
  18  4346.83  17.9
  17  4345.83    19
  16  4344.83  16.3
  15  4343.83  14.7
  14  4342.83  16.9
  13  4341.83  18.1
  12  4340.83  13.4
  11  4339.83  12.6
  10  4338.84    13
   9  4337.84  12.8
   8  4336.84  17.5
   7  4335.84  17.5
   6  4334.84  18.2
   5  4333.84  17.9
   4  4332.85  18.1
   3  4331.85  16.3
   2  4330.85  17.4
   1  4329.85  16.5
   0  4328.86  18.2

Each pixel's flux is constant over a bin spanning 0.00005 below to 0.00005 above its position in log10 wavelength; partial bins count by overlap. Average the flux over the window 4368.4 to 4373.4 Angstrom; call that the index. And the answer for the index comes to 18.6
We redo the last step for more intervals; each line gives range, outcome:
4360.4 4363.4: 18.4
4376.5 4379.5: 17.4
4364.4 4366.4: 20.7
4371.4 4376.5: 15.8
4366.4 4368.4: 16.8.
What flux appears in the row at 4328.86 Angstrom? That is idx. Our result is 18.2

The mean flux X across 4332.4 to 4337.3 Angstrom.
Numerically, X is 17.8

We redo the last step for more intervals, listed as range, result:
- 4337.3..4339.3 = 13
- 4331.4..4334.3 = 17.5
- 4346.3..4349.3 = 17.4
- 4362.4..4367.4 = 19.1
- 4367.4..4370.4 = 18.1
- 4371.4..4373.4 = 18.8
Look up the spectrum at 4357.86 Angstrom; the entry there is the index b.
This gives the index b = 17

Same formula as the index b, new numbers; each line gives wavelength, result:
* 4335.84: 17.5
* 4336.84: 17.5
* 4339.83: 12.6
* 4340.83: 13.4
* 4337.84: 12.8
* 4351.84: 10.6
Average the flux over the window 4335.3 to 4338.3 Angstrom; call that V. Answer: 16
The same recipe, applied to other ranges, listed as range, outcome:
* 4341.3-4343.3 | 17.4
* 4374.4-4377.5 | 14.5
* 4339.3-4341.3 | 13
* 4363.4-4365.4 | 20.5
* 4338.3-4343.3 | 14.8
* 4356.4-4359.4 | 16.8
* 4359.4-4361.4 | 16.3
